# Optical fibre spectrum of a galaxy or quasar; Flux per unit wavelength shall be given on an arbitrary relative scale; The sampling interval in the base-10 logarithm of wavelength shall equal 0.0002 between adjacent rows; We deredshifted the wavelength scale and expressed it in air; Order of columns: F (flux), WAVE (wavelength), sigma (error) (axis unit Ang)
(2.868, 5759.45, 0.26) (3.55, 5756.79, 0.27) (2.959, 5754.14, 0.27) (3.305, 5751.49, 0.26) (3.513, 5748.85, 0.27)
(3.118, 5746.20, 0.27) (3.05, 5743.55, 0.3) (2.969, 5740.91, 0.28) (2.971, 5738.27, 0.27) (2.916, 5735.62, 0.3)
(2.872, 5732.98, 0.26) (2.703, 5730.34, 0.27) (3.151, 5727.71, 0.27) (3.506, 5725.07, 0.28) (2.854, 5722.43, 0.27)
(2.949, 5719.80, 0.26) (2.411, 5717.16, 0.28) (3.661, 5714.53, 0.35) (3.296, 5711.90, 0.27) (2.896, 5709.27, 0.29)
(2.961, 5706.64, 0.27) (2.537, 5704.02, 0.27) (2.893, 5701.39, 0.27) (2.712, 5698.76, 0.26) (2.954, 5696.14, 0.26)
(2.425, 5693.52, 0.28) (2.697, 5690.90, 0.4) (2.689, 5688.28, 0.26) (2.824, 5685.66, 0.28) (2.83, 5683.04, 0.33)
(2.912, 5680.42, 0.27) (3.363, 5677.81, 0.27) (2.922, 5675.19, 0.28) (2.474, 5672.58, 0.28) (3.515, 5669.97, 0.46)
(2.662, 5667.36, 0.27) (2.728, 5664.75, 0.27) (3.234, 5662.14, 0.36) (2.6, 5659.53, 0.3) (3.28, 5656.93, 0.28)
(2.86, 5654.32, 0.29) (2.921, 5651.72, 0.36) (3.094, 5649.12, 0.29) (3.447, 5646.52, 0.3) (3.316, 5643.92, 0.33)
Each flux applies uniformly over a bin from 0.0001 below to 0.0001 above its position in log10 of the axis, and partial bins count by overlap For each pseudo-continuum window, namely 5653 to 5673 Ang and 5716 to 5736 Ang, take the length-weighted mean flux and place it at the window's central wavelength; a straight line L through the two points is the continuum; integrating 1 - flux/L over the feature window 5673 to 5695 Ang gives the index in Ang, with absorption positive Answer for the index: 0.86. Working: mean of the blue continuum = 2.94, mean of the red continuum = 2.92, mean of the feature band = 2.82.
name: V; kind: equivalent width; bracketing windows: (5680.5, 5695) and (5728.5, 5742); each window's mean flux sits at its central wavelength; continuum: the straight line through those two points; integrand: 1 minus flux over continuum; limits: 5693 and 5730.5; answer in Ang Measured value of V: -1.84 Ang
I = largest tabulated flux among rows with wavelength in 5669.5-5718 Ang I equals 3.661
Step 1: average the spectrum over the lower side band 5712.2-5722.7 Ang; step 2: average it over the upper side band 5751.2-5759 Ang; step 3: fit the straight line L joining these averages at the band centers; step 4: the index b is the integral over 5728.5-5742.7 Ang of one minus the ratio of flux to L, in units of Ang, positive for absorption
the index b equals 1.0 Ang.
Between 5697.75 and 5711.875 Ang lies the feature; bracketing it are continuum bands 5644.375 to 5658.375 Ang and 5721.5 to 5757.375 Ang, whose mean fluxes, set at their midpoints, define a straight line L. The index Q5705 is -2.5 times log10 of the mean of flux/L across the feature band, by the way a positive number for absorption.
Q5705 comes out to 0.10 mag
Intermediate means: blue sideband 3.13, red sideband 3.1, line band 2.85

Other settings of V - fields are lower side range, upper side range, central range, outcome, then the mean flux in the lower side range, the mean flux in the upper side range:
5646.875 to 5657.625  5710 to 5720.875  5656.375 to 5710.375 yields 3.7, 3.06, 3.07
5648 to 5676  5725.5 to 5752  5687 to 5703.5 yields 1.5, 2.94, 3.07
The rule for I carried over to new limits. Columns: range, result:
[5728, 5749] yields 3.513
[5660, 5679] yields 3.515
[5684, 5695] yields 2.824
